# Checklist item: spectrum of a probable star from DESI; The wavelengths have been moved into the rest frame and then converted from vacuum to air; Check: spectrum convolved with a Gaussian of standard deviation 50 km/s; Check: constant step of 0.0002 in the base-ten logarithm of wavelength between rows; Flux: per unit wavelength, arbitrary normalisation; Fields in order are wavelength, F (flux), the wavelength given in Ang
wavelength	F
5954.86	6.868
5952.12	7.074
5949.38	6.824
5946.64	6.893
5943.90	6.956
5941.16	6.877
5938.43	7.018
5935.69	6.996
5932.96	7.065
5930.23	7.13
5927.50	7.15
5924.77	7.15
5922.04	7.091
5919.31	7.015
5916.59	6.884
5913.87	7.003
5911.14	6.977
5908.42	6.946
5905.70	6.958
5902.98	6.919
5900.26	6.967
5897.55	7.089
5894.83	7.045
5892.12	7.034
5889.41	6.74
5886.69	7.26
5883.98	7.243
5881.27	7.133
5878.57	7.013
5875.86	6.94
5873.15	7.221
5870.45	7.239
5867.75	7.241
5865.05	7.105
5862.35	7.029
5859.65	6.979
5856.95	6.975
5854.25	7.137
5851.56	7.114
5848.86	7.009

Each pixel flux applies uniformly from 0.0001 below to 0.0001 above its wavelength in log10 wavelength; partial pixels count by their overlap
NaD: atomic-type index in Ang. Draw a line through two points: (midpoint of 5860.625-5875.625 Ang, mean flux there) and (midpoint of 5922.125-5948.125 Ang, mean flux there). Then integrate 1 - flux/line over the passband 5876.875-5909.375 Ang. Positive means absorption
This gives 0.3 Ang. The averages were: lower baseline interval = 7.15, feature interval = 7.03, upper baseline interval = 7.03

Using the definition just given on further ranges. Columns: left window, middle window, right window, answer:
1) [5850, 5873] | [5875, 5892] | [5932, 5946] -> 0.0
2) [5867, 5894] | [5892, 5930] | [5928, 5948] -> 0.1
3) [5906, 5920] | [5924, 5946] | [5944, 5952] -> -0.3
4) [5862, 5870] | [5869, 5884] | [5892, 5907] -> 0.0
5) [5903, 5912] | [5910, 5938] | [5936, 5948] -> -0.4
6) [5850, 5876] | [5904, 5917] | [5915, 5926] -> 0.2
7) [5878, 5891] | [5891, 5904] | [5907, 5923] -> 0.1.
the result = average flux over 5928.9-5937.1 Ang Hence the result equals 7.06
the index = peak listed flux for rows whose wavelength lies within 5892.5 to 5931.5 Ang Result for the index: 7.15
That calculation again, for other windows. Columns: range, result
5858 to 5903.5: 7.26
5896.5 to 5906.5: 7.089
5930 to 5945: 7.13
